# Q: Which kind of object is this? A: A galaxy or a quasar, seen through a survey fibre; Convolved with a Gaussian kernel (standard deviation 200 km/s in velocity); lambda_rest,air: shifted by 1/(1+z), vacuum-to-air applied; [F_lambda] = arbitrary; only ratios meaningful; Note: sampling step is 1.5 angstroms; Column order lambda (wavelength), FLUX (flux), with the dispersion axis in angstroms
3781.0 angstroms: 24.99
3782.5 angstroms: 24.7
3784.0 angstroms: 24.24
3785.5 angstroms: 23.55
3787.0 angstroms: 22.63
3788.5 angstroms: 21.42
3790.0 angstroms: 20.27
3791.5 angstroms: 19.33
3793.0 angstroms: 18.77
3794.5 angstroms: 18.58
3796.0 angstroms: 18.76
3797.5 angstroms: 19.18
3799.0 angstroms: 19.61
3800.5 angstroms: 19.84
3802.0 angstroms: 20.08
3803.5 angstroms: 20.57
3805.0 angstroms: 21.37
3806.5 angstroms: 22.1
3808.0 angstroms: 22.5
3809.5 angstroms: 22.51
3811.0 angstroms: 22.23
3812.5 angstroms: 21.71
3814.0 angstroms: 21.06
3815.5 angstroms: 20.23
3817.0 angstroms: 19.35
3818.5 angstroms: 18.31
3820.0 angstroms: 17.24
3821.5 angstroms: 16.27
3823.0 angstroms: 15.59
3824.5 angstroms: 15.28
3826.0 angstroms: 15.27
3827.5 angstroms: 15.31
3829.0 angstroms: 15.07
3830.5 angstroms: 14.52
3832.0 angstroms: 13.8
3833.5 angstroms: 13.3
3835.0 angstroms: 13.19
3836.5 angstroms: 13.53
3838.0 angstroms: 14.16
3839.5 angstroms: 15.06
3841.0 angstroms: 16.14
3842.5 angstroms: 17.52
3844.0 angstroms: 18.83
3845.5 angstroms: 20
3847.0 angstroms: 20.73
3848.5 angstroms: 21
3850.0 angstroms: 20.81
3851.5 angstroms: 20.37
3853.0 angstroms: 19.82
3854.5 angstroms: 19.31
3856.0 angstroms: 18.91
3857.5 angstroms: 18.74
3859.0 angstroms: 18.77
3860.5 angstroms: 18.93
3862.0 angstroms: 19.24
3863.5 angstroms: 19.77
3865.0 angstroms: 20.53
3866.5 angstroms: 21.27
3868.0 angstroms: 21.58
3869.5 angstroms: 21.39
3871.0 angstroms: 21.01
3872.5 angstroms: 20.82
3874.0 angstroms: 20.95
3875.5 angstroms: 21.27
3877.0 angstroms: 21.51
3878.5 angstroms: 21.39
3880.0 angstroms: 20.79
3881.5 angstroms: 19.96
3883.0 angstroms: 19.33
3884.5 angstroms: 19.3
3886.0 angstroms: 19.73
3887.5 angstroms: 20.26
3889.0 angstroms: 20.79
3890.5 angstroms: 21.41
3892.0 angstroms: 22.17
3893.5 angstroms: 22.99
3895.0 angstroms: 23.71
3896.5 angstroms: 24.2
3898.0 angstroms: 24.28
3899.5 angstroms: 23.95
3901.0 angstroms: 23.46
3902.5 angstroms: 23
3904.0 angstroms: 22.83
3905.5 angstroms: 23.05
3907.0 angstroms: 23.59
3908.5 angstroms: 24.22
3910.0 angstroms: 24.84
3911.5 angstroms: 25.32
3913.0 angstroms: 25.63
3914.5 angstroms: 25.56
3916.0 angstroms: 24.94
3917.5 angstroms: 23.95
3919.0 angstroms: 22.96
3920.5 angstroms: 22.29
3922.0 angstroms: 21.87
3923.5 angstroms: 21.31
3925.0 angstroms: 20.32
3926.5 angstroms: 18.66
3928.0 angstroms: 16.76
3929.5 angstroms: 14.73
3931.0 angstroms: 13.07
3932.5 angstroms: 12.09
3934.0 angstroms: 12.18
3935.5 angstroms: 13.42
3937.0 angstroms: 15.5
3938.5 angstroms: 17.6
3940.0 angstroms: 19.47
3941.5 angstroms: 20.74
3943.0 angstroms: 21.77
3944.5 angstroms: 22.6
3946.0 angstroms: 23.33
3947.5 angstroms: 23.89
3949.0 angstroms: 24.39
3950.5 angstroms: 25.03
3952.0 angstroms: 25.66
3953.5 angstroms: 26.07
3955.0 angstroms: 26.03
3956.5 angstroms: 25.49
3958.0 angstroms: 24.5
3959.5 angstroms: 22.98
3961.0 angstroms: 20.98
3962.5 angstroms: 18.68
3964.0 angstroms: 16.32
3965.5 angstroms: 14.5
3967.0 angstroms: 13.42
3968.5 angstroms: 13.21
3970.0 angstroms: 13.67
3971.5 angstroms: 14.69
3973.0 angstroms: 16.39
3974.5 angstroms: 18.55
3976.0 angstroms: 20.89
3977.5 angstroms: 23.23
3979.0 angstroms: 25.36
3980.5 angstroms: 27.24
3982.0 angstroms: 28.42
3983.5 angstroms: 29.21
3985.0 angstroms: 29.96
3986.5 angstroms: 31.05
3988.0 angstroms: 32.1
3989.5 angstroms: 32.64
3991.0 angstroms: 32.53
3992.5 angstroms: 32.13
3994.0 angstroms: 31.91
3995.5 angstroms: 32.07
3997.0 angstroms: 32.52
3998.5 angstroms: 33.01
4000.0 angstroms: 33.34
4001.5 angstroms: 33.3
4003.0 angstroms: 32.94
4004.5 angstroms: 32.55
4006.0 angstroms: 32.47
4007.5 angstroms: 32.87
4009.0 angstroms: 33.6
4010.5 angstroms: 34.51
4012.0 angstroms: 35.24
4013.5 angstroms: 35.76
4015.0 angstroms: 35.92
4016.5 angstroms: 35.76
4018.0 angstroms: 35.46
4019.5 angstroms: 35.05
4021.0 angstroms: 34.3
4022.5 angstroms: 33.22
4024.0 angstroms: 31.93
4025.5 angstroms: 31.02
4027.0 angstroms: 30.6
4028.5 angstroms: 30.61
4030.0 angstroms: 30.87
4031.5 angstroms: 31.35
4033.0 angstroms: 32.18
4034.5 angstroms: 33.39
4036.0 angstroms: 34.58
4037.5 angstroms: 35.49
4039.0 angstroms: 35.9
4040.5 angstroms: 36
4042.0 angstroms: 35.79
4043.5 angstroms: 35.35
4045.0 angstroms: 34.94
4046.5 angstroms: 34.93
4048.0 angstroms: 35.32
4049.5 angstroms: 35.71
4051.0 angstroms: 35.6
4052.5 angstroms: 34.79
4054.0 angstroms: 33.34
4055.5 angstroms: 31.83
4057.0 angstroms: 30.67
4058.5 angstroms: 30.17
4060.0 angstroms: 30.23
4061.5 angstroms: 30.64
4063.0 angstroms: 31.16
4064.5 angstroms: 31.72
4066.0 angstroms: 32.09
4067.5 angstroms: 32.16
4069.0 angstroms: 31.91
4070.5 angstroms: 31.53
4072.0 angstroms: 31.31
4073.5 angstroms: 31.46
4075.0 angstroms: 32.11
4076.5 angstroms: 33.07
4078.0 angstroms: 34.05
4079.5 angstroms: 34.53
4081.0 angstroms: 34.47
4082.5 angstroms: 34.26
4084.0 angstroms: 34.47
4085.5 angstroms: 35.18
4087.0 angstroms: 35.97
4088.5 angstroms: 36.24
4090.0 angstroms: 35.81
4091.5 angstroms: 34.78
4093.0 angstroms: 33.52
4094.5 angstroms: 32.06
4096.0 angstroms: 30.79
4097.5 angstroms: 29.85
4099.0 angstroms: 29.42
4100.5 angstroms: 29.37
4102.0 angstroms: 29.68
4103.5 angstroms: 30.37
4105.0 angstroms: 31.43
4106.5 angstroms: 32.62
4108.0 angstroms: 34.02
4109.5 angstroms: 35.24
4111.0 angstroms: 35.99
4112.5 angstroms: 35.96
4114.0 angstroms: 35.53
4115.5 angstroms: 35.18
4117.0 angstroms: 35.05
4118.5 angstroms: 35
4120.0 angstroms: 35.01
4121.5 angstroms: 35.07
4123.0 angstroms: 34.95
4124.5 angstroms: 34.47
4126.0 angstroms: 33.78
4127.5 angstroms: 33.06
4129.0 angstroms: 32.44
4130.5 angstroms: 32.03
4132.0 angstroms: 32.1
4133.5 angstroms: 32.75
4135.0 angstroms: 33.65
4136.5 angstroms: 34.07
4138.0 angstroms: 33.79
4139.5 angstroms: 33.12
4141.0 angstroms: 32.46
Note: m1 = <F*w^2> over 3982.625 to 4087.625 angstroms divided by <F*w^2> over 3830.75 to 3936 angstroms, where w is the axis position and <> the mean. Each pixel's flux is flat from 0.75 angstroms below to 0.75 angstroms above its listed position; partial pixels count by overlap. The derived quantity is 1.78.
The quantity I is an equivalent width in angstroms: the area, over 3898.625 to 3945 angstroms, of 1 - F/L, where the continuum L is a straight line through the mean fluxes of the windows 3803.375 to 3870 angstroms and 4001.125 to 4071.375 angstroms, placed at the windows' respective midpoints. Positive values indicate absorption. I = 7.4 angstroms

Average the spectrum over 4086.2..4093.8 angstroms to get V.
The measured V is 35.2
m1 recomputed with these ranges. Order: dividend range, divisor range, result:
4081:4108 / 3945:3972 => 1.69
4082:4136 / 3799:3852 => 2.13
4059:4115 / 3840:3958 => 1.71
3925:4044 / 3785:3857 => 1.56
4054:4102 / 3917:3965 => 1.70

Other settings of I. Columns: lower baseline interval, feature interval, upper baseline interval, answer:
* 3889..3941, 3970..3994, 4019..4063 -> 1.39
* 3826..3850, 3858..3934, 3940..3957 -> -4.08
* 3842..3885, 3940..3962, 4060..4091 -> 1.65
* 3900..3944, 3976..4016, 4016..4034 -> -3.10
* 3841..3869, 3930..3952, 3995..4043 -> 6.48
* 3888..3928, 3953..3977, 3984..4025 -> 8.12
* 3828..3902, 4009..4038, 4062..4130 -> -4.58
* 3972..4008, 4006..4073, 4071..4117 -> -4.59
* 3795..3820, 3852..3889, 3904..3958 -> 1.35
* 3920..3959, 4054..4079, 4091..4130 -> -1.50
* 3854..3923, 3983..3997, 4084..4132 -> -2.23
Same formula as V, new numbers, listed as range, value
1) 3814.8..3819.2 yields 19.3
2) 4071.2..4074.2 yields 31.4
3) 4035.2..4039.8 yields 35.3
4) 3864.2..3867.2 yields 20.9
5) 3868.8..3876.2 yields 21.1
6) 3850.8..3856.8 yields 19.6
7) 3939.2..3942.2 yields 20.1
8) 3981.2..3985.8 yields 29.2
